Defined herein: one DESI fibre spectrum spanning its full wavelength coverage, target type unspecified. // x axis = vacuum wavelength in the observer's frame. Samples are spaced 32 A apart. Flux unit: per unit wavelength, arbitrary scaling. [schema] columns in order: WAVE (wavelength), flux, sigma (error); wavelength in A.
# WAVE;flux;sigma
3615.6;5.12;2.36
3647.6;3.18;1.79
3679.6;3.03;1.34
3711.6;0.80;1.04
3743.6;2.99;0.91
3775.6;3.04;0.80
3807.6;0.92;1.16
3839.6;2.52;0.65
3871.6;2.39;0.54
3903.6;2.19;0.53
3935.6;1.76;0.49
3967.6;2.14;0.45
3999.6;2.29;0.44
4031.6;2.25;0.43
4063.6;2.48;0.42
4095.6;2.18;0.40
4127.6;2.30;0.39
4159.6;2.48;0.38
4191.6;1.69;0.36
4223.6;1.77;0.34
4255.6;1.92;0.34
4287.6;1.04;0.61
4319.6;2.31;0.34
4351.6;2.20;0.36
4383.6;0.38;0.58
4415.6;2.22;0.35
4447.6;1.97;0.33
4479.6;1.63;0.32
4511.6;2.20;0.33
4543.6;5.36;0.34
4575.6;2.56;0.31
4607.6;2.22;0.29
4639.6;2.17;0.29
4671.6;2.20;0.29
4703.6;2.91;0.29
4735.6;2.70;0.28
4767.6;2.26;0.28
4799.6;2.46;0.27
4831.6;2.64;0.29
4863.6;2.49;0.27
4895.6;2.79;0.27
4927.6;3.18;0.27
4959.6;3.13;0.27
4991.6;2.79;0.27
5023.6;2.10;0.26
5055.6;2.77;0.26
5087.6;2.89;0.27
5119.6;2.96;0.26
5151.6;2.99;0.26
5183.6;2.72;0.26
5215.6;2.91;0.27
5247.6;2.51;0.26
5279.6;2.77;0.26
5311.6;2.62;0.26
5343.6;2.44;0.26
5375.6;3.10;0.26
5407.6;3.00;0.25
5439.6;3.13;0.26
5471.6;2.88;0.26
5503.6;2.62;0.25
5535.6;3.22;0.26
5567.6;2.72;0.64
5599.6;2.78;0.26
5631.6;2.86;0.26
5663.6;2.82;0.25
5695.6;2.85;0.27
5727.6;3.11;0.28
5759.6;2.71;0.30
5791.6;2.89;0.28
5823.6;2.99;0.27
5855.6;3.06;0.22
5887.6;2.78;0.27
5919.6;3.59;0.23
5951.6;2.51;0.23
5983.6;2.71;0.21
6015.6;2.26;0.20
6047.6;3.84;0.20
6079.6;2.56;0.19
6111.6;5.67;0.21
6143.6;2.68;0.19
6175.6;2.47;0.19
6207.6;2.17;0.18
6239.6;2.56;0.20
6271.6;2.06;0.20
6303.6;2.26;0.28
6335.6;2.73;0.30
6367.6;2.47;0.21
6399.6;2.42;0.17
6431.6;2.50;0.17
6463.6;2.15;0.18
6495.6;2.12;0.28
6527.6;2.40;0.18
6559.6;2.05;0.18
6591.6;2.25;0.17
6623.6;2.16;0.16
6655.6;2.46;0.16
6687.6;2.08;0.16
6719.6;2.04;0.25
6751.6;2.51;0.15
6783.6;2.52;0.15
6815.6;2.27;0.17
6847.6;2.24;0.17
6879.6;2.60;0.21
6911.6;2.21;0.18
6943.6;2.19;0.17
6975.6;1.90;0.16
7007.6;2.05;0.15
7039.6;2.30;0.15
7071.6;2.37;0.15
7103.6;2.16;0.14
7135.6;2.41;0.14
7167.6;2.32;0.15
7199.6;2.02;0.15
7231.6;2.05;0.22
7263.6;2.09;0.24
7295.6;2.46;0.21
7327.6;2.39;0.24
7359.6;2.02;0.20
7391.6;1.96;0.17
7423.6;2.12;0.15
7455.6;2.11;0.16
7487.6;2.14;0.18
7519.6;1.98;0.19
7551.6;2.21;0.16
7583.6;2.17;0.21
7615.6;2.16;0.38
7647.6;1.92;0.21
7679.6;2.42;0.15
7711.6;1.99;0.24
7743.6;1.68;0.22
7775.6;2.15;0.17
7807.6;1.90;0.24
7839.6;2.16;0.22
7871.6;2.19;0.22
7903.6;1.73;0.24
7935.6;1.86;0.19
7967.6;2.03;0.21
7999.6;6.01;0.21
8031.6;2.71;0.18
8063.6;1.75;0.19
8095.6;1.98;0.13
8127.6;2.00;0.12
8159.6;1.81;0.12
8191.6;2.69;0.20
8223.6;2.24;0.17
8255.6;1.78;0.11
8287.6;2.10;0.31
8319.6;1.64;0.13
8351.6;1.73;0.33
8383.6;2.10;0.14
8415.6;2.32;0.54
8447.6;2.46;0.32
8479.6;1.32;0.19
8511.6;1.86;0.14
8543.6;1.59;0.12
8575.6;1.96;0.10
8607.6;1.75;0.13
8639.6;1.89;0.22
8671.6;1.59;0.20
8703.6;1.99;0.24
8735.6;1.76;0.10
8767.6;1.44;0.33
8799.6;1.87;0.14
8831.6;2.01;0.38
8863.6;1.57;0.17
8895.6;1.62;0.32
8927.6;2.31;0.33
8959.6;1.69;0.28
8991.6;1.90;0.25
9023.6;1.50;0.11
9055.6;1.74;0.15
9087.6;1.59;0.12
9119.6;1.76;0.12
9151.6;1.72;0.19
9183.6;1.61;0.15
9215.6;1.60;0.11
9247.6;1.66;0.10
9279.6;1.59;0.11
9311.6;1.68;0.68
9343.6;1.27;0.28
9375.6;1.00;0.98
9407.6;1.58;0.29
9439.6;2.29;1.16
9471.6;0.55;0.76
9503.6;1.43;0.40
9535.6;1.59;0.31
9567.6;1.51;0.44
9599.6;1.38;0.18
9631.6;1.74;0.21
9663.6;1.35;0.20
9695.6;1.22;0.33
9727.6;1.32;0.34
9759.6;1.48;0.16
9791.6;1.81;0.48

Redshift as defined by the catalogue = 0.22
